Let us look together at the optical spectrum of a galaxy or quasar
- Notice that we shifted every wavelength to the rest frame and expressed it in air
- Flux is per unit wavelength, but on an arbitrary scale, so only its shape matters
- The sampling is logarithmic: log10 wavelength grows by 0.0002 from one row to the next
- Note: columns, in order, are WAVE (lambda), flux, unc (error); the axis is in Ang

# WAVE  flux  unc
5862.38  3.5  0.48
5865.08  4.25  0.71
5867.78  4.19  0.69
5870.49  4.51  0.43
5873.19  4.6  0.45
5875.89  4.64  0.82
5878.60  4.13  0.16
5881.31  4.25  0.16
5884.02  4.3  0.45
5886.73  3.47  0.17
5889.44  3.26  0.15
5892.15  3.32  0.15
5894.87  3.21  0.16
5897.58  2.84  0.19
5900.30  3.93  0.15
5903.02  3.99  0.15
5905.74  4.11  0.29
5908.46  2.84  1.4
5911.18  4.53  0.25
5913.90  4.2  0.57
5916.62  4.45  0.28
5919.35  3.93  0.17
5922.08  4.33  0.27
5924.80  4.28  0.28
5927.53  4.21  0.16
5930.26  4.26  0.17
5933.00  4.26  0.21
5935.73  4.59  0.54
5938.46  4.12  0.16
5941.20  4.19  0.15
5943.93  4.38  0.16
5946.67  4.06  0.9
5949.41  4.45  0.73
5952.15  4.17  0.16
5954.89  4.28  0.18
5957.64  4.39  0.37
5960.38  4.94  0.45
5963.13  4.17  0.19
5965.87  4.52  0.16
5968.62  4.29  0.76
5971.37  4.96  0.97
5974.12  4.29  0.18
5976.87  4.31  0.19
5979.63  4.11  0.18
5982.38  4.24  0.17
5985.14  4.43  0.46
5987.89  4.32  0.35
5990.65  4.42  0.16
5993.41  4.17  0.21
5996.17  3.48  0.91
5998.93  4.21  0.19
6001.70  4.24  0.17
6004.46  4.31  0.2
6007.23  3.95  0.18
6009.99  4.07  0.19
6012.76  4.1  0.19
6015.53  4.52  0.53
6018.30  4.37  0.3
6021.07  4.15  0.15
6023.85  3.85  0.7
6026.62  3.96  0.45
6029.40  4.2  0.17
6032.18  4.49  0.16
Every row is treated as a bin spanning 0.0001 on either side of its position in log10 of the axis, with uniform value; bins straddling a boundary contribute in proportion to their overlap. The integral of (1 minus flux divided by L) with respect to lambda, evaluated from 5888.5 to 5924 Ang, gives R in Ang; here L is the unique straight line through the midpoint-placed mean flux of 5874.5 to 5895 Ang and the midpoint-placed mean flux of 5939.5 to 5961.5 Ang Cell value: 2.2 Ang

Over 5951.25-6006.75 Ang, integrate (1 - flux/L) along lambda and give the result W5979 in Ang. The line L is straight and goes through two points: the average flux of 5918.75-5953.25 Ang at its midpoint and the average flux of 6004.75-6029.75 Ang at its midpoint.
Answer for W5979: -1.5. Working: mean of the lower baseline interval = 4.26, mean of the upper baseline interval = 4.13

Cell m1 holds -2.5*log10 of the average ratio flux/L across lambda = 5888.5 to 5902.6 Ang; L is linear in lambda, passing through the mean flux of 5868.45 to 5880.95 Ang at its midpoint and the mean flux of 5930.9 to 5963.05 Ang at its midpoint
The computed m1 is 0.30 mag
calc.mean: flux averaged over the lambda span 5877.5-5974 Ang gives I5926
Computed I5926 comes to 4.11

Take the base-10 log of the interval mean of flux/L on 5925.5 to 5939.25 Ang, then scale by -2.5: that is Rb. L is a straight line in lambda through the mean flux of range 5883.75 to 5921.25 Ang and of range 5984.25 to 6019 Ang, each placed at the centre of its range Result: -0.11 mag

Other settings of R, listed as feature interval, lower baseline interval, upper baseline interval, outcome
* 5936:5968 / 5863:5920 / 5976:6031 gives -2.2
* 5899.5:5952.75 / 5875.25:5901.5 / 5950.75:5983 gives -1.7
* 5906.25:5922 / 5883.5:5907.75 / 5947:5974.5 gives -0.9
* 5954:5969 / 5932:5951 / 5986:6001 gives -0.8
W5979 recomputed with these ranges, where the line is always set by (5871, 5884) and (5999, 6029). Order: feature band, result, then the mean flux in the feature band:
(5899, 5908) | 1.0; 3.89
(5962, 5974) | -0.7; 4.47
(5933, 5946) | 0.0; 4.3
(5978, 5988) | -0.1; 4.27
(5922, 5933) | 0.1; 4.26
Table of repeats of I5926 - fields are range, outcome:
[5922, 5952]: 4.28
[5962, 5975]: 4.46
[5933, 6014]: 4.28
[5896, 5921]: 3.87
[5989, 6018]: 4.16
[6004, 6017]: 4.18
